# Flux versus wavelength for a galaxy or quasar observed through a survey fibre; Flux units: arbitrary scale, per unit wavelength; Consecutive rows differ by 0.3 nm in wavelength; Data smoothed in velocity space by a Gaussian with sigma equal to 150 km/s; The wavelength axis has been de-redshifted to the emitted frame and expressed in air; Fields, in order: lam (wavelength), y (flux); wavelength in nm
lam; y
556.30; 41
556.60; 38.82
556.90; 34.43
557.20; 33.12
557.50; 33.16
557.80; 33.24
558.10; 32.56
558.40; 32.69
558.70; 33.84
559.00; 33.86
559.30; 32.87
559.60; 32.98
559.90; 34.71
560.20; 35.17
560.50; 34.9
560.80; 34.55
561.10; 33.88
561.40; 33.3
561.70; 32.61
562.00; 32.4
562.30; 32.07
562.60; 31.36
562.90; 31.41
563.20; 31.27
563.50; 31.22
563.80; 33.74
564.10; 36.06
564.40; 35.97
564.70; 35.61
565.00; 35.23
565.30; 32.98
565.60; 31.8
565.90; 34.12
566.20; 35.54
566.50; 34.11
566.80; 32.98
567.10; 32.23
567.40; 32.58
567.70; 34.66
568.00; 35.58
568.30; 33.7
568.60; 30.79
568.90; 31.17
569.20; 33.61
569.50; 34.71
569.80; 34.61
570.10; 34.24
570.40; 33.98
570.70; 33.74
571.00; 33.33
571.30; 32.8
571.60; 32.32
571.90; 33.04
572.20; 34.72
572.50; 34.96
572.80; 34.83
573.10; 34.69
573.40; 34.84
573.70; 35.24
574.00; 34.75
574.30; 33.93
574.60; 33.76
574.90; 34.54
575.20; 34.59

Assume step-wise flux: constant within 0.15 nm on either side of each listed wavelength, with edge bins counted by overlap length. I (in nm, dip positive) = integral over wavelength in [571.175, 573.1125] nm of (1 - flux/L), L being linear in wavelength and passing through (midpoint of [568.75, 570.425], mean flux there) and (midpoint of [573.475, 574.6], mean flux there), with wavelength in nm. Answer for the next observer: 0.018 nm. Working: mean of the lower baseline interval 33.7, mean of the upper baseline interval 34.5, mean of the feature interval 33.9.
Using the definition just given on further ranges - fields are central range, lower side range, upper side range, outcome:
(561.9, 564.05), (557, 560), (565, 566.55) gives 0.10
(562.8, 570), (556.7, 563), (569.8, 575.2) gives 0.03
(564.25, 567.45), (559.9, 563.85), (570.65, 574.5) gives -0.06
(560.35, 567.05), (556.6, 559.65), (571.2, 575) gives 0.06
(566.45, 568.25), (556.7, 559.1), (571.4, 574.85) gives 0.02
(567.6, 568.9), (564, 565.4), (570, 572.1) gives 0.03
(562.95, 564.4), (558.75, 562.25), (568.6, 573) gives 0.02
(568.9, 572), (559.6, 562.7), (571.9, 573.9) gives 0.09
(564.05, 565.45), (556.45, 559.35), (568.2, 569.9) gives -0.07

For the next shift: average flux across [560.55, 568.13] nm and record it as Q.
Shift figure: 33.5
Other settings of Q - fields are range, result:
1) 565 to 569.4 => 33.4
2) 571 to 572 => 32.8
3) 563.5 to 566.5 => 34.4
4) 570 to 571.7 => 33.4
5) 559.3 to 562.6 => 33.5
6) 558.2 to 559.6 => 33.3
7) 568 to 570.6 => 33.5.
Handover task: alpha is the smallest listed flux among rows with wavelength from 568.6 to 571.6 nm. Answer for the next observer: 30.79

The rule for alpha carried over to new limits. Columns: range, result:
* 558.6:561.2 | 32.87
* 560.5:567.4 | 31.22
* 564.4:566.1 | 31.8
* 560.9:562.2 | 32.4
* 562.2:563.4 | 31.27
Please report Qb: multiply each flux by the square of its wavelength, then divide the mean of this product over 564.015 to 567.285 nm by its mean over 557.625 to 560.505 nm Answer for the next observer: 1.04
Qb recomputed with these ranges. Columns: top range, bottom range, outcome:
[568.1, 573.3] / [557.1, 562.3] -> 1.04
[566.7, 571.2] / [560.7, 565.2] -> 1.02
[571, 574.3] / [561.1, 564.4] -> 1.08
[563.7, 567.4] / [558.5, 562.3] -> 1.03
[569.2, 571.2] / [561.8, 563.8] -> 1.10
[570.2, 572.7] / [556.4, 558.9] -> 1.04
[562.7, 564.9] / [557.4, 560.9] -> 1.01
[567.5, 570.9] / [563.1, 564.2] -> 1.04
